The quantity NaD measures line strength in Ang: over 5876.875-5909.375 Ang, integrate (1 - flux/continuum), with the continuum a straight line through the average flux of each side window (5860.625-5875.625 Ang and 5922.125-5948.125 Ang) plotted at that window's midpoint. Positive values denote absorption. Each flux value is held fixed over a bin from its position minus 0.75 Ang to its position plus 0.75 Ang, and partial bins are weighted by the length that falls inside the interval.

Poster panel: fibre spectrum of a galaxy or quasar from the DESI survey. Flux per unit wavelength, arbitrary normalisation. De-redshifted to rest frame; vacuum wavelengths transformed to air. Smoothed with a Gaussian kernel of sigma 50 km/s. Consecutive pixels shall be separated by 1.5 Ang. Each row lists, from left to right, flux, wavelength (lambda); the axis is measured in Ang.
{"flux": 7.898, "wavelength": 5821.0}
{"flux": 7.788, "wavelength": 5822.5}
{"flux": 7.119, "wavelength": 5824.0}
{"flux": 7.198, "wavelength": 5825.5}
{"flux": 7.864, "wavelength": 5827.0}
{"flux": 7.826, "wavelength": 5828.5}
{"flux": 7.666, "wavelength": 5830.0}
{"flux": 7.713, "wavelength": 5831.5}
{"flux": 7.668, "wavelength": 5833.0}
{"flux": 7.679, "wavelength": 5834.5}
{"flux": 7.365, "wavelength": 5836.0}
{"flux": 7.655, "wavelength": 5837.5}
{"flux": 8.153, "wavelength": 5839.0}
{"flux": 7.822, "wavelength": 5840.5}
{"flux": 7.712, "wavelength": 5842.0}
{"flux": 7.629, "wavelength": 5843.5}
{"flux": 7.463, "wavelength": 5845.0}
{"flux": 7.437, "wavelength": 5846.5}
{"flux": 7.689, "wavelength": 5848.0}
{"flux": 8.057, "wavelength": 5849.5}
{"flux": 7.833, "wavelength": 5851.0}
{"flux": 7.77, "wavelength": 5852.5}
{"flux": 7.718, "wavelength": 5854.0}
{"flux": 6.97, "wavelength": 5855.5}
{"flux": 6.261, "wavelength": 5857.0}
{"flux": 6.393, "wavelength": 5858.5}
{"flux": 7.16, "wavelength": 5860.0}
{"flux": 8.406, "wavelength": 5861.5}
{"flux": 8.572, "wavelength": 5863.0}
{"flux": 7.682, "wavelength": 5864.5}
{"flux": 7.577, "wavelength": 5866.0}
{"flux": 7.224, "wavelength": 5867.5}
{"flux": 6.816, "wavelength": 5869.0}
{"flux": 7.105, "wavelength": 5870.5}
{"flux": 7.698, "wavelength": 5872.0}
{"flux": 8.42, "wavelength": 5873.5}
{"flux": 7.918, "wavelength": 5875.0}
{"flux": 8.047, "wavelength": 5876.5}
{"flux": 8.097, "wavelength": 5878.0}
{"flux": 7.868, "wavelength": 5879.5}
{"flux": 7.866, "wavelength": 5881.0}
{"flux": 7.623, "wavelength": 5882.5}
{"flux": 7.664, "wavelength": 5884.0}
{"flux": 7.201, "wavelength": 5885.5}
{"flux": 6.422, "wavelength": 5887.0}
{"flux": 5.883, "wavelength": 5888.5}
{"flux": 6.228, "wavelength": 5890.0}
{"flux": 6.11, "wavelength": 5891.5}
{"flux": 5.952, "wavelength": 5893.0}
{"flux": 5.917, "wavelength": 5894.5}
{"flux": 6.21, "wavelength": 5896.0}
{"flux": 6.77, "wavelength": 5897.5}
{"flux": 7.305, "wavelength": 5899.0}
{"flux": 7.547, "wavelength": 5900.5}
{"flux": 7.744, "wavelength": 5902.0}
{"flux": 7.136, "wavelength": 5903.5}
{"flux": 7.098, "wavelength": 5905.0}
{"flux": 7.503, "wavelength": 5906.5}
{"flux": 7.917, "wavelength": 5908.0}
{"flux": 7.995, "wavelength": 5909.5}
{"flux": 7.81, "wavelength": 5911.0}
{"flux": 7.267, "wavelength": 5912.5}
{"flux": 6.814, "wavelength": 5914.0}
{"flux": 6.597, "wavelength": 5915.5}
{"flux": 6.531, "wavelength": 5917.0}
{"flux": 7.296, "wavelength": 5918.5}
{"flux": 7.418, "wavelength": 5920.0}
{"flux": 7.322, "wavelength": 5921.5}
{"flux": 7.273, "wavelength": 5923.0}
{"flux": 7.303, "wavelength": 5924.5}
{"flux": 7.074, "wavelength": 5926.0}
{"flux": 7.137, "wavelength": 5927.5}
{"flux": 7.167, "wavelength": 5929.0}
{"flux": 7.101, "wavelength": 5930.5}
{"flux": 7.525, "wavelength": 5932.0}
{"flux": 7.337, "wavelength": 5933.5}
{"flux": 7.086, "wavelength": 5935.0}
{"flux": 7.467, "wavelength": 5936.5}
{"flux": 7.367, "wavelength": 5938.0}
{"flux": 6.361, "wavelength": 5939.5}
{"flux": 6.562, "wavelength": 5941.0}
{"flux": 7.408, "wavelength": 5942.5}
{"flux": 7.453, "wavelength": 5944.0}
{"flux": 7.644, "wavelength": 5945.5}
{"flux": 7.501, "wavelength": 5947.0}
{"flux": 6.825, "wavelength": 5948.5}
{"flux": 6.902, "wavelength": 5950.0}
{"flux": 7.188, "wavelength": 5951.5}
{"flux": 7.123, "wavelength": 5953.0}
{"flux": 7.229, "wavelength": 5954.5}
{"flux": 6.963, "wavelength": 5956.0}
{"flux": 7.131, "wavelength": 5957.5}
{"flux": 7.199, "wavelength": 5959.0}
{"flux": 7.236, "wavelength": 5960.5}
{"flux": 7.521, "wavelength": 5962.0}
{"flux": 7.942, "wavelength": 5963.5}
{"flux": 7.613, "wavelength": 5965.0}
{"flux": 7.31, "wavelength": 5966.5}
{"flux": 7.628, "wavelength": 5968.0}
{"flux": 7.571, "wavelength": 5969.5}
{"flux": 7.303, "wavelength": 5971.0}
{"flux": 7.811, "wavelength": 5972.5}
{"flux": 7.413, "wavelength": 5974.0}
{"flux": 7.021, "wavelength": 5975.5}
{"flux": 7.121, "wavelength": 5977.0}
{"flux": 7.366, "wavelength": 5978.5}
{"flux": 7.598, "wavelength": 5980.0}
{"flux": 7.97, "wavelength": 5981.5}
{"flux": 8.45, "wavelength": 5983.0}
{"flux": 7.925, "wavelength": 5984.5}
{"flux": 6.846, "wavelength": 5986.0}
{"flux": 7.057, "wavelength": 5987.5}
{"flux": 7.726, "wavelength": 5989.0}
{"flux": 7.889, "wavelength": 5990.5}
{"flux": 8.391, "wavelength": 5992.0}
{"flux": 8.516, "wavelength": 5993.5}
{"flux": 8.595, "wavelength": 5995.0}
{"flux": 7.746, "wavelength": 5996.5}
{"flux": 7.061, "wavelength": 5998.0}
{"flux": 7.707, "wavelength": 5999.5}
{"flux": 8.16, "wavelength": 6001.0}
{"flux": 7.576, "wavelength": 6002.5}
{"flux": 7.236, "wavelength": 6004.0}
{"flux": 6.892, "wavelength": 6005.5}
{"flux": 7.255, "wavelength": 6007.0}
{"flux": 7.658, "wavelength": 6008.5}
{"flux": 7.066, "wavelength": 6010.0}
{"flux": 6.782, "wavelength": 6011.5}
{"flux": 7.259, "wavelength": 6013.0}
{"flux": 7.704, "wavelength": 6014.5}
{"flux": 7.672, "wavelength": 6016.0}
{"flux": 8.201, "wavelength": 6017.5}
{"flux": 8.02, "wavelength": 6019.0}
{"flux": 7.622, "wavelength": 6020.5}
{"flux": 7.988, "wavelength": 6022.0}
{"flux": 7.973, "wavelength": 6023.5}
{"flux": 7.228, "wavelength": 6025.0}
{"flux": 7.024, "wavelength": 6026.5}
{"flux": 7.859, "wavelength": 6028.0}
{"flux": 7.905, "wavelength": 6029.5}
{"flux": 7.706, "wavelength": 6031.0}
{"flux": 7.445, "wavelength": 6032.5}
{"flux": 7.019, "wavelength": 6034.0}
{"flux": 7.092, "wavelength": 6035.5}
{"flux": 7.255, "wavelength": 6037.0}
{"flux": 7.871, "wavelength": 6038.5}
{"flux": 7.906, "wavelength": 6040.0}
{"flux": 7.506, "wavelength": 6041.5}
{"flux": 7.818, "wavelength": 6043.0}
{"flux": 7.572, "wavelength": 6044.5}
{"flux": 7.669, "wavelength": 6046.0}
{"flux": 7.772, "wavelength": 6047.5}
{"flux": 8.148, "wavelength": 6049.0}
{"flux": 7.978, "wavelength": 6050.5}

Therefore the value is 1.99 Ang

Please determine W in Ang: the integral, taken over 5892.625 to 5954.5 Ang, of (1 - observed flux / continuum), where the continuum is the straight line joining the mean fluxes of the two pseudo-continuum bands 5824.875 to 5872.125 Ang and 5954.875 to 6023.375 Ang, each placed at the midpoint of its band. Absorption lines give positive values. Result 3.36 Ang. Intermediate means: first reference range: 7.55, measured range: 7.15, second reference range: 7.57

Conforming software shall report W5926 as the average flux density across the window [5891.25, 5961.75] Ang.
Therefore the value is 7.13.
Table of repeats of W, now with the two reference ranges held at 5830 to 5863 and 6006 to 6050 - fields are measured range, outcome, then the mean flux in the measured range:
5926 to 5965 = 1.9 Ang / 7.22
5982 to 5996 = -0.6 Ang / 7.93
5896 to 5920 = 1.0 Ang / 7.26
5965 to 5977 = 0.2 Ang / 7.43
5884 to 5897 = 2.1 Ang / 6.33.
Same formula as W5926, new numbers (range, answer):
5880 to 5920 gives 7.03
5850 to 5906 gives 7.25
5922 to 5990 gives 7.33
